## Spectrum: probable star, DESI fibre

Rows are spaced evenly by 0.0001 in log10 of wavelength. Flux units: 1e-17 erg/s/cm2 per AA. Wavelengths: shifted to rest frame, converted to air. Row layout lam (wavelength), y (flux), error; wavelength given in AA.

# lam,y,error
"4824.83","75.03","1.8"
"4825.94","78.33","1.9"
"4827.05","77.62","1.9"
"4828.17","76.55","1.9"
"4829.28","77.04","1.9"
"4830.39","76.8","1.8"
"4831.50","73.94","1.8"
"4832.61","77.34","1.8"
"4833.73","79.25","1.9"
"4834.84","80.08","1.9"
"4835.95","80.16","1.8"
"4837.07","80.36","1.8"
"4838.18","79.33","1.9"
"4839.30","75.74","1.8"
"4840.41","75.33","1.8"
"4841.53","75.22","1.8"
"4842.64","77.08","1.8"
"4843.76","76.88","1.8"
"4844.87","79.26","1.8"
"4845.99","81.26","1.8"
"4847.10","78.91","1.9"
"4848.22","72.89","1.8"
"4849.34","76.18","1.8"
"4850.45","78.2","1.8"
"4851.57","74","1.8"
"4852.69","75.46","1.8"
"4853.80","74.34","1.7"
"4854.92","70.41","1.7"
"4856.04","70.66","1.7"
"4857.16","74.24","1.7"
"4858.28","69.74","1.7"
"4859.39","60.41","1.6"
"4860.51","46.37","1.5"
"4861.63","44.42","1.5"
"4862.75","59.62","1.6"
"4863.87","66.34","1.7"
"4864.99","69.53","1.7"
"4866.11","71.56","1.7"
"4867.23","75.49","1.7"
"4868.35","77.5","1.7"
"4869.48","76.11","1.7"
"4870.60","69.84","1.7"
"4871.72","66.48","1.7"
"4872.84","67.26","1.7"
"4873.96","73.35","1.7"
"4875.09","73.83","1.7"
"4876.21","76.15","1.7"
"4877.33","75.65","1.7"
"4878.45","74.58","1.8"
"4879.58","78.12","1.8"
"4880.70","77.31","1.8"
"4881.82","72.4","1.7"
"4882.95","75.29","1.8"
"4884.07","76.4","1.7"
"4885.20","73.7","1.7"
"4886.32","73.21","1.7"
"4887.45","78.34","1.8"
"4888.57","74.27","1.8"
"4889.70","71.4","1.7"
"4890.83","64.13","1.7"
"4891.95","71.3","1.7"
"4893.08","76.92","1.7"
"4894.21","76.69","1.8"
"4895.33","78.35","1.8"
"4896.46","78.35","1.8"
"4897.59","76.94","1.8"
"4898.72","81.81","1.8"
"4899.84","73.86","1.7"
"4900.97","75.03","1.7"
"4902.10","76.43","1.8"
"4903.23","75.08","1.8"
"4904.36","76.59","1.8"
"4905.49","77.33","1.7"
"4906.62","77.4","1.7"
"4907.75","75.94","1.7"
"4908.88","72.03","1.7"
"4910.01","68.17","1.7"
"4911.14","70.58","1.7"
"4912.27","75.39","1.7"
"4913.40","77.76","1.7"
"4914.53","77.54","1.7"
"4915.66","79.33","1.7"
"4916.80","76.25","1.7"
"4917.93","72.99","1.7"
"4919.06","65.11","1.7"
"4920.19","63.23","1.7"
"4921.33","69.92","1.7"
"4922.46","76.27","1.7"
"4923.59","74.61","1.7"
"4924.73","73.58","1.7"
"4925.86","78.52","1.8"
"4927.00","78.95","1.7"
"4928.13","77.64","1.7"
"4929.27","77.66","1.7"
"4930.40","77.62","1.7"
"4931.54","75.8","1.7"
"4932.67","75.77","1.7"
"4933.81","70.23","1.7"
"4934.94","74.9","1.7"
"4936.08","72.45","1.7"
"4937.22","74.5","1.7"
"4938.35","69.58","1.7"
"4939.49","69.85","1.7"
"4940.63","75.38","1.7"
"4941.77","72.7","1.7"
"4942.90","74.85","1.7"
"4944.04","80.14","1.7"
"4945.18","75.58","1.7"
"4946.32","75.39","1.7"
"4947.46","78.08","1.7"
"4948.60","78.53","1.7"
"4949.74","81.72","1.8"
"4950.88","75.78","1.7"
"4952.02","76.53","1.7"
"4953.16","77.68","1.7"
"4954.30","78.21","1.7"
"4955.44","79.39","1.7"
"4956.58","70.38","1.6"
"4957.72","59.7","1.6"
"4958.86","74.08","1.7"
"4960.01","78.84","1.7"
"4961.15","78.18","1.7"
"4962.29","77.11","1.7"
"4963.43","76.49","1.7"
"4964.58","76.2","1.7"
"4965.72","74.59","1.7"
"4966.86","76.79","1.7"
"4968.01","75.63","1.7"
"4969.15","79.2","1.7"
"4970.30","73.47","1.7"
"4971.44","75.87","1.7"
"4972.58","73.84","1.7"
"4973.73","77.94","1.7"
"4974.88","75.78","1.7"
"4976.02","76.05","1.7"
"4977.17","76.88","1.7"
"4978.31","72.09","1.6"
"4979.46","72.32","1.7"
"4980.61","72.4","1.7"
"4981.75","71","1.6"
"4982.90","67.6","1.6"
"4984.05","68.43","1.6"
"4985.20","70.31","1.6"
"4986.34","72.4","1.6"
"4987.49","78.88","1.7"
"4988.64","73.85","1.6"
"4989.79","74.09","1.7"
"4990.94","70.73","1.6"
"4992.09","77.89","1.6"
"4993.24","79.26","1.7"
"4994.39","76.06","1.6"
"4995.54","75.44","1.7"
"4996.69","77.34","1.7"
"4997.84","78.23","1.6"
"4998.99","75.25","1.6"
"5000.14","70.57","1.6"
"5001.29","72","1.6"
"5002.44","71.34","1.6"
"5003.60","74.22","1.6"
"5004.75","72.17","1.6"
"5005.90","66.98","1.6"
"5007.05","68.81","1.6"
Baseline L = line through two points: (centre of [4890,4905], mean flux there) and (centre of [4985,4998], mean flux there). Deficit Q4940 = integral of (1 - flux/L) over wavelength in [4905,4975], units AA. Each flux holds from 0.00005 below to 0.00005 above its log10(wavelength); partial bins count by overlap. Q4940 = 0.4 AA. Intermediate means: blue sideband 75.4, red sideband 75.4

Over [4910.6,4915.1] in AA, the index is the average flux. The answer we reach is 75.4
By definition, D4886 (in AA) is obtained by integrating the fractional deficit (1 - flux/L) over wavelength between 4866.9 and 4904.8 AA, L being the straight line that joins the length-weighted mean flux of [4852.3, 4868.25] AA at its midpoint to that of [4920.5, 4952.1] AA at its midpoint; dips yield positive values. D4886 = -2.8 AA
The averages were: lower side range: 66.6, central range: 74.6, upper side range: 75.3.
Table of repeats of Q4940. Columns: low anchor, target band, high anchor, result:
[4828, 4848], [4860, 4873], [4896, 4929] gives 1.8 AA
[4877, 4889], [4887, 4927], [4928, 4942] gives 0.1 AA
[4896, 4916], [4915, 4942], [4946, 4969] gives 0.7 AA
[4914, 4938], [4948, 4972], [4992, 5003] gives -0.4 AA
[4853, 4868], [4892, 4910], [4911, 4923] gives -1.3 AA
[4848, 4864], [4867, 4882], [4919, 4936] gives -1.0 AA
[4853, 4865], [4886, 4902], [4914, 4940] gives -1.4 AA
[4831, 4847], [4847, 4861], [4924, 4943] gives 1.2 AA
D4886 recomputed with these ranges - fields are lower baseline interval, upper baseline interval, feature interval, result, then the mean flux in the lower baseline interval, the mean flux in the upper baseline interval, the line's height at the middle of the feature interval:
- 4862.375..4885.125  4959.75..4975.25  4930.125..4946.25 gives 0.2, 72.8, 76.4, 75.2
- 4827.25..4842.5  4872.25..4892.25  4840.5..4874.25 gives 2.1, 77.4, 73.7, 75.7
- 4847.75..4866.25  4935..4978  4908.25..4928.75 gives -0.4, 67.8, 75.5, 72.5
